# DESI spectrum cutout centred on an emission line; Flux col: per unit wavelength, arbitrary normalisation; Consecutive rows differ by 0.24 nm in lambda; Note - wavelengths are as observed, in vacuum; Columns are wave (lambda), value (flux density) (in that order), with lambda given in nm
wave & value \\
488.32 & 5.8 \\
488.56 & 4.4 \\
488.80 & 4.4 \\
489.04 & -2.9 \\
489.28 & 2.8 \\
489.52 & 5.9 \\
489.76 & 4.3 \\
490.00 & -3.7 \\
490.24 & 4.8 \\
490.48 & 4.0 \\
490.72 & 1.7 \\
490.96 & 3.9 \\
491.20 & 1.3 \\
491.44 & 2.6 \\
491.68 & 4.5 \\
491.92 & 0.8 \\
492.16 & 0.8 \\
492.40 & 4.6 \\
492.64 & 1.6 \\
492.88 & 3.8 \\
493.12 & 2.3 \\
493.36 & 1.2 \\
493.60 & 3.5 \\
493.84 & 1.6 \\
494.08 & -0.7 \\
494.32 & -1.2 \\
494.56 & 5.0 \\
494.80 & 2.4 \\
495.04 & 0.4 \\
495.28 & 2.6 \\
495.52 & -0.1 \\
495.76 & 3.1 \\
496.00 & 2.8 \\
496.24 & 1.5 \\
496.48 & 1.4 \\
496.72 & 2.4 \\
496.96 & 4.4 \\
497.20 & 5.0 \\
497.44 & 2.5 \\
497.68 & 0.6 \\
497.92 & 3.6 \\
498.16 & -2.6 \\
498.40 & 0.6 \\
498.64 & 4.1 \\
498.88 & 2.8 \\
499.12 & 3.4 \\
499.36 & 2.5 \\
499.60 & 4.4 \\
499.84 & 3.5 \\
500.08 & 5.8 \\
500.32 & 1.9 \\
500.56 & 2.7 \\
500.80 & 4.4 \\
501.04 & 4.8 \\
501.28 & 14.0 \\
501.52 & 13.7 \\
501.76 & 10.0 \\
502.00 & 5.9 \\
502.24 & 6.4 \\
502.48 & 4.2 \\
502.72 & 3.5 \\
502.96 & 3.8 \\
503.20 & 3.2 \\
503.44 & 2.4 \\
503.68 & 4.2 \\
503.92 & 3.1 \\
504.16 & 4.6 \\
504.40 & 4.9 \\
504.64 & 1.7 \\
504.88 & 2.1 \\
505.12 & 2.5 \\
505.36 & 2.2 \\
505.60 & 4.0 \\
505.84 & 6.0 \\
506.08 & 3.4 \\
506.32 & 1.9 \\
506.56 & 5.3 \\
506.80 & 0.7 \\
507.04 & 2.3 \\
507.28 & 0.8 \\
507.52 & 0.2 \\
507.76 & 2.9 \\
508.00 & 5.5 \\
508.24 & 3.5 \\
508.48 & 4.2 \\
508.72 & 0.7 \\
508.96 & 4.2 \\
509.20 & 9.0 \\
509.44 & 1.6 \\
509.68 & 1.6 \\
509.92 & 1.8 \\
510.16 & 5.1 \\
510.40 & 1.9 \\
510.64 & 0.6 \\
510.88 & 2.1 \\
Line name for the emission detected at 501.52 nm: [O II]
